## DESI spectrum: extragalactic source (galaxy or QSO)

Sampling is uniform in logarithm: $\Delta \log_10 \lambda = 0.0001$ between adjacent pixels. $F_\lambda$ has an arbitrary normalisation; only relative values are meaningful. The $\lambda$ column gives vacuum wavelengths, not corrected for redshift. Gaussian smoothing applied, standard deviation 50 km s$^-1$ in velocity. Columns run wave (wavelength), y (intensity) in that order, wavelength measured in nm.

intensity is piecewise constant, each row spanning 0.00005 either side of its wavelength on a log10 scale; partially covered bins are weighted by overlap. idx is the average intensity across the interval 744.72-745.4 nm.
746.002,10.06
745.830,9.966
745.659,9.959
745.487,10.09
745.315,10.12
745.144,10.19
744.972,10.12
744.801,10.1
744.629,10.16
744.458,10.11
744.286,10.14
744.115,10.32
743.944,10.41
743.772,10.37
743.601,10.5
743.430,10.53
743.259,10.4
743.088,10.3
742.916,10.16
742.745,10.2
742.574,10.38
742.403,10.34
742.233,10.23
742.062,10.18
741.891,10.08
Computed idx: 10.1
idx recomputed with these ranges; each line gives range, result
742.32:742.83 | 10.3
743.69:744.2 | 10.4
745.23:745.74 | 10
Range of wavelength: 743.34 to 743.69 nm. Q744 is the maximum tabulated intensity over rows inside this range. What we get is 10.53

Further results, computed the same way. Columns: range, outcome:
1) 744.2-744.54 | 10.14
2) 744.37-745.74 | 10.19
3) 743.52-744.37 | 10.5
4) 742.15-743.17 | 10.38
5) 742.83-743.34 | 10.4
